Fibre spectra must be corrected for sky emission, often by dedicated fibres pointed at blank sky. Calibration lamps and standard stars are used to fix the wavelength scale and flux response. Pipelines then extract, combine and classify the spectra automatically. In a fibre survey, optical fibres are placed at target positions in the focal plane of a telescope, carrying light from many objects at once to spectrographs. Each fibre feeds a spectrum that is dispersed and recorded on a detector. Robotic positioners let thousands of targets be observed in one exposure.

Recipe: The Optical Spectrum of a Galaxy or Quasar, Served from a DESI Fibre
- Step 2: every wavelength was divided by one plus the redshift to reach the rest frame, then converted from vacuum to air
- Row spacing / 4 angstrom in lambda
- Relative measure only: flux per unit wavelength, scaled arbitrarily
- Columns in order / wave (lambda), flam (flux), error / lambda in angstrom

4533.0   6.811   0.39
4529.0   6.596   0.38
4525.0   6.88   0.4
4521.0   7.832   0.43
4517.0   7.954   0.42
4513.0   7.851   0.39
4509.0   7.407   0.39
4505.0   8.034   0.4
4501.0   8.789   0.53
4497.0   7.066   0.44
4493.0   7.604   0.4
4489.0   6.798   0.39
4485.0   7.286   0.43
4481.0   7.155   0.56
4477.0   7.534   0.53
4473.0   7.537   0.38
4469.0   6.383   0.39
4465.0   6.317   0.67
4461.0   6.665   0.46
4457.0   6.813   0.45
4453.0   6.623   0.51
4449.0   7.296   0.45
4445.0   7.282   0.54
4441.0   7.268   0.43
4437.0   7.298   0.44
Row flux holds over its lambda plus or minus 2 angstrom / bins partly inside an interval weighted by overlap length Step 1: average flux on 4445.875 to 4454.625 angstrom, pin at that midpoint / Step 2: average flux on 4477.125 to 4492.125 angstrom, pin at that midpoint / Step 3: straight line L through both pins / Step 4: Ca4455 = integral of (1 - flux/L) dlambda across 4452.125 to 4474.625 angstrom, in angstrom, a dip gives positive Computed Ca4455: 1.2 angstrom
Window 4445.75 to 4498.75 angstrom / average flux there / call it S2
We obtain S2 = 7.01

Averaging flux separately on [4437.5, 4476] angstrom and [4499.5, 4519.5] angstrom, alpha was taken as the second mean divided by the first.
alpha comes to 1.2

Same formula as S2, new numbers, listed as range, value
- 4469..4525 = 7.53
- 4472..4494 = 7.3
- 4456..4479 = 6.88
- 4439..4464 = 6.96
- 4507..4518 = 7.72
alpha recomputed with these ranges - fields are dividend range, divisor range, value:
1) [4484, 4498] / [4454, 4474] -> 1.07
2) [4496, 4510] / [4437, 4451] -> 1.09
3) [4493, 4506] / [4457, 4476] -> 1.17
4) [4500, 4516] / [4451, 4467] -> 1.21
